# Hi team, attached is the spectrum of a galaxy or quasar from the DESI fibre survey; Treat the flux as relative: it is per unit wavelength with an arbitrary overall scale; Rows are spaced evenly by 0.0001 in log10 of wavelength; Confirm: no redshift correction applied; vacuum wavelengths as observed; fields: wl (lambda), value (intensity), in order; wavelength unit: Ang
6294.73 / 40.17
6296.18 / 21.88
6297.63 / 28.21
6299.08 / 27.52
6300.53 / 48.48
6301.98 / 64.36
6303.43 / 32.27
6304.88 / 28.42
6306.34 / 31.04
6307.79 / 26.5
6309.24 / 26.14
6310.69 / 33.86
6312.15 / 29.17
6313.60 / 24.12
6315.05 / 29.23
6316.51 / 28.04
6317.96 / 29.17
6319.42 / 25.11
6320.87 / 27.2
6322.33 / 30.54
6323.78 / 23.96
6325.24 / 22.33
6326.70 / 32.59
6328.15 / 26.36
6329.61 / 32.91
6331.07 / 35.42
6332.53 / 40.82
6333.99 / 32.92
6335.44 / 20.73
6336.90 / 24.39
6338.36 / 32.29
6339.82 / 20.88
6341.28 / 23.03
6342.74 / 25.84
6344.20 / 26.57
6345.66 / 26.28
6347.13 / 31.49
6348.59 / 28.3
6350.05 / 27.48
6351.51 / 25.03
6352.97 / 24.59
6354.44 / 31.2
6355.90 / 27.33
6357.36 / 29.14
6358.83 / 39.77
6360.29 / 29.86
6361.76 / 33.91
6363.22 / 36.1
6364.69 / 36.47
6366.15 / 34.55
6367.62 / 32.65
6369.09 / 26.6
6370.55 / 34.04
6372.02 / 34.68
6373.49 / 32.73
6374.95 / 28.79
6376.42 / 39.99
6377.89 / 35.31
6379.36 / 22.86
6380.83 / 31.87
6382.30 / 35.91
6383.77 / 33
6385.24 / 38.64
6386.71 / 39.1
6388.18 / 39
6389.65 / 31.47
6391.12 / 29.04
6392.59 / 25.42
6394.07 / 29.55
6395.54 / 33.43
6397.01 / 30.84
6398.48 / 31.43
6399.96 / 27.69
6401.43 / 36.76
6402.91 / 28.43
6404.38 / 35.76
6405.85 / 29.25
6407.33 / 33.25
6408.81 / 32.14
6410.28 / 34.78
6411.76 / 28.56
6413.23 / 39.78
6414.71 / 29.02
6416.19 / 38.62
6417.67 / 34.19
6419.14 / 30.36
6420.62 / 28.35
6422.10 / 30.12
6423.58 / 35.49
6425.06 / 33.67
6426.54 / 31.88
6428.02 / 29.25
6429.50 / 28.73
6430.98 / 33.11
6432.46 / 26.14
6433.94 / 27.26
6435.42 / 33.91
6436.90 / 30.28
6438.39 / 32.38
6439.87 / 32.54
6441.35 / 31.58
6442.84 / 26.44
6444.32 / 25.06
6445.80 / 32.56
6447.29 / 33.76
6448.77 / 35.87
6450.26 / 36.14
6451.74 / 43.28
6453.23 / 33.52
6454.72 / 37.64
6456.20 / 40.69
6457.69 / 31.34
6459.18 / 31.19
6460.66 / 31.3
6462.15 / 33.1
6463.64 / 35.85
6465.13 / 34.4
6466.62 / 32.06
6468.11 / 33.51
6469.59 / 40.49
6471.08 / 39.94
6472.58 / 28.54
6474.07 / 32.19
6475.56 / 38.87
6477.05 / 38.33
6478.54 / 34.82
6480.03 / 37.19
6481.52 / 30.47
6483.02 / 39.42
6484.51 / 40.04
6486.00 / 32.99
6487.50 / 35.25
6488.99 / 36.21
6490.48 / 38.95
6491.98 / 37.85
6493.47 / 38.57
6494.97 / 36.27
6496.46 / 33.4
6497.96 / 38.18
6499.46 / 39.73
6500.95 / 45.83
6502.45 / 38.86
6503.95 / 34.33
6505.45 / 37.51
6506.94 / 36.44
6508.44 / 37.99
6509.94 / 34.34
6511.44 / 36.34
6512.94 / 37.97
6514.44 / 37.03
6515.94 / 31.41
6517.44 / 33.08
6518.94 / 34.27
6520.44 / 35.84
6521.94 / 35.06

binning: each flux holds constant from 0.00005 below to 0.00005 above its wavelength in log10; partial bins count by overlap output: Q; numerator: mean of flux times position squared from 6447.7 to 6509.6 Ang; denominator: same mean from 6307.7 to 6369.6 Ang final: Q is 1.30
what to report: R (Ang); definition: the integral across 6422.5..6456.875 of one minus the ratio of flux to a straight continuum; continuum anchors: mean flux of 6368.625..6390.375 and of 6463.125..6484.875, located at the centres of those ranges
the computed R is 2.3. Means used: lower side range 33.7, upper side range 35.7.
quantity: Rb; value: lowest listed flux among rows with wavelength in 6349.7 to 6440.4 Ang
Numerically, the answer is 22.86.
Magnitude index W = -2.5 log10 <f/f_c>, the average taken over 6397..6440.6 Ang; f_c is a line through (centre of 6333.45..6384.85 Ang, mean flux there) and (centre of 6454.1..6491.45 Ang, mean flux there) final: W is 0.04 mag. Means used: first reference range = 30.2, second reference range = 35.4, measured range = 31.8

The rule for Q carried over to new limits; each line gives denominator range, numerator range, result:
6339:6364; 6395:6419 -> 1.16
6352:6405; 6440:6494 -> 1.11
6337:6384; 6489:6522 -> 1.26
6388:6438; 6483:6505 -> 1.22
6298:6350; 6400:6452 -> 1.11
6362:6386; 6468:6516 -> 1.14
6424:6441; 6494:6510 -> 1.24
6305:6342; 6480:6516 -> 1.38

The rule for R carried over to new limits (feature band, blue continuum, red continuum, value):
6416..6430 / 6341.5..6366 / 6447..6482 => 0.6 Ang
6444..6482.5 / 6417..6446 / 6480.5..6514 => -1.2 Ang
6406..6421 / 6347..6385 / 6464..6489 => 0.2 Ang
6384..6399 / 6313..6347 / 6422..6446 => -1.7 Ang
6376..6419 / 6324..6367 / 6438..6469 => -1.9 Ang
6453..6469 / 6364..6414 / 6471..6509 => 0.7 Ang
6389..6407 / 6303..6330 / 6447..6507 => 0.8 Ang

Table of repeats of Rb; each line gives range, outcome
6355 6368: 27.33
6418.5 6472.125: 25.06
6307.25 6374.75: 20.73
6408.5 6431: 28.35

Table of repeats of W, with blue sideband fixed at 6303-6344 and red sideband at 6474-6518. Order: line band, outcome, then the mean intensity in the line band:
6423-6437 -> 0.09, 31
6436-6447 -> 0.13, 30.3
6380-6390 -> -0.14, 35.6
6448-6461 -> -0.03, 35.8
